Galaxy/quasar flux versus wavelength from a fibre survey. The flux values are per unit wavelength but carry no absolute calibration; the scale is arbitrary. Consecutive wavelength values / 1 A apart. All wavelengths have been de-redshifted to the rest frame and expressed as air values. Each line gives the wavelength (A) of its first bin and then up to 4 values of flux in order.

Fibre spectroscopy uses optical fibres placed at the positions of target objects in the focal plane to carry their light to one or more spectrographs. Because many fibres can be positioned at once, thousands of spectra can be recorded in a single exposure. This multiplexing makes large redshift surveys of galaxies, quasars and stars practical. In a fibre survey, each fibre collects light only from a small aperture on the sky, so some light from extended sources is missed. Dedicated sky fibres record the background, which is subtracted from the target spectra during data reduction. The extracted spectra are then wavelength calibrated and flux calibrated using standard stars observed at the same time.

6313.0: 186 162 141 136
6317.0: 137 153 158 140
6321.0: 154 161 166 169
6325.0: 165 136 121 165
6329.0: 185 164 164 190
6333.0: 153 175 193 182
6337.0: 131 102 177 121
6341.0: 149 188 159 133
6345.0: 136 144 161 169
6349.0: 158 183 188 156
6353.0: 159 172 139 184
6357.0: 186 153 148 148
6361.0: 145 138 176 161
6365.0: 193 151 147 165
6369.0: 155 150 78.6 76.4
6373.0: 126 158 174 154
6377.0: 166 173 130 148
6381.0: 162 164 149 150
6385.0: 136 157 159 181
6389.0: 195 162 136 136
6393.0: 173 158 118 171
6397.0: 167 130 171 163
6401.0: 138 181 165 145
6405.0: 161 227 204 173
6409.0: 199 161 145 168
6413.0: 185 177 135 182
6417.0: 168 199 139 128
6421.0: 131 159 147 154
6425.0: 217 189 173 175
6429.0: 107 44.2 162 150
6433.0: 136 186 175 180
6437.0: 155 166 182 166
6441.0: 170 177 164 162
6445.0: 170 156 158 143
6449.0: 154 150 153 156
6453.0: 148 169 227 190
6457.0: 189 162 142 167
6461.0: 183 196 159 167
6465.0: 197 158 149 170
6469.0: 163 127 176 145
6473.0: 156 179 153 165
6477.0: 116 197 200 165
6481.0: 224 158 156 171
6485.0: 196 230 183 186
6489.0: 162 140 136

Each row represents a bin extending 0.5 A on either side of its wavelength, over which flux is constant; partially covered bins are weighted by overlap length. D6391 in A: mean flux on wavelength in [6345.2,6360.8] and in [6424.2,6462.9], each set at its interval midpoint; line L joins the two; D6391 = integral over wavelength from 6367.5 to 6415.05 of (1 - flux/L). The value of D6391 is 1.6 A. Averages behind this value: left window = 162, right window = 164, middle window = 158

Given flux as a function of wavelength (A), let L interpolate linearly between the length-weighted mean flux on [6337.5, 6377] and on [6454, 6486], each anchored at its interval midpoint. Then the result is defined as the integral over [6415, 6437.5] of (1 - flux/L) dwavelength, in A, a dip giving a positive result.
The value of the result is 1.09 A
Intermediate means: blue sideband 153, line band 157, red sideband 172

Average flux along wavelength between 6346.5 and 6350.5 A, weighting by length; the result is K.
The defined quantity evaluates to 168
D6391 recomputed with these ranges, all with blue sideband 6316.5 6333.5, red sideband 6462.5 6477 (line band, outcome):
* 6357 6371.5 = 0.6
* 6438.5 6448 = -0.4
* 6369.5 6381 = 1.3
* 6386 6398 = 0.0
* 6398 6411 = -1.0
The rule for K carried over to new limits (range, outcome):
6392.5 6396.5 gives 155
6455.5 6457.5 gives 190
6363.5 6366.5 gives 168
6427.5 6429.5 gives 141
